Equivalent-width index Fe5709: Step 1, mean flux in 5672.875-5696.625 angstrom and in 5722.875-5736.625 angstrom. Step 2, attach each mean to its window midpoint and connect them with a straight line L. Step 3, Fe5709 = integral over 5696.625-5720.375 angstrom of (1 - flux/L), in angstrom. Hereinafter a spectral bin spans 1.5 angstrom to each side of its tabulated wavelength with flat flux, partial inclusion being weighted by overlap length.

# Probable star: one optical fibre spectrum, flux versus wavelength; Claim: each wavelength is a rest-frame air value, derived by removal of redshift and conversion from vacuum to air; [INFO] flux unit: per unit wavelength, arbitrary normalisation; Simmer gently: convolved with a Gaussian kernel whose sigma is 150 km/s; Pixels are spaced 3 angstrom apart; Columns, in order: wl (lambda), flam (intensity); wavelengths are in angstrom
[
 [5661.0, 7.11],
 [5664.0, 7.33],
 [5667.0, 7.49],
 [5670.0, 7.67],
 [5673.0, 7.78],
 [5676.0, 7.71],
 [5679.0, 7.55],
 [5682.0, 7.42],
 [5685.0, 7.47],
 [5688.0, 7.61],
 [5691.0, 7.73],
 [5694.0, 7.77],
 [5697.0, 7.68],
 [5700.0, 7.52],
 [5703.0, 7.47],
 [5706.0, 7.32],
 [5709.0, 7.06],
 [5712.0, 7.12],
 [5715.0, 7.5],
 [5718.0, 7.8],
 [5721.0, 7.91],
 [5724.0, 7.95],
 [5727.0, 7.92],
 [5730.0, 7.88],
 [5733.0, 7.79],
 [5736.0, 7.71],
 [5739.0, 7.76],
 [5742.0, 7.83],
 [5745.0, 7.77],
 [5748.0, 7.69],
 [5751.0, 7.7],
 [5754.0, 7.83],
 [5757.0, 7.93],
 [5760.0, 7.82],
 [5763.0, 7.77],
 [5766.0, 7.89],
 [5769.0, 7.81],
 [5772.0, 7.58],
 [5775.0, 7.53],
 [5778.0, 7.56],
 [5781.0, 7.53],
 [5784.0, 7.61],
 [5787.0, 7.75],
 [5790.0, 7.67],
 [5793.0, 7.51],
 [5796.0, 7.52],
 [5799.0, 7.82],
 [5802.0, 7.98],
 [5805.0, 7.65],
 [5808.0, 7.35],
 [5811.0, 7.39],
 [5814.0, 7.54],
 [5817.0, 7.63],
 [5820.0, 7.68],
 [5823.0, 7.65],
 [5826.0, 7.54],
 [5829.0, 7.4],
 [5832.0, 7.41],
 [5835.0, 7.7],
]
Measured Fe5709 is 0.9 angstrom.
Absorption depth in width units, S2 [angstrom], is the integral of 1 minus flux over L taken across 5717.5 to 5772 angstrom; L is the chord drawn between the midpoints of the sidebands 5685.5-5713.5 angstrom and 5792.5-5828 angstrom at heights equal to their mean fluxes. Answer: -2.1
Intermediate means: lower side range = 7.48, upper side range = 7.6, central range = 7.81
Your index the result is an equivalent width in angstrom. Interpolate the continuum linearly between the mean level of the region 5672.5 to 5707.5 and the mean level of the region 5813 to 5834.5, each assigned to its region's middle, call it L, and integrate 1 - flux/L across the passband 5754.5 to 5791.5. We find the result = -0.7 angstrom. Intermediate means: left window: 7.58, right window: 7.56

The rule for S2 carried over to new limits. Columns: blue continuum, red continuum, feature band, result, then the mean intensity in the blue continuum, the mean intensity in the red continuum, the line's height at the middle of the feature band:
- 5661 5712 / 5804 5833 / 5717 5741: -1.0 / 7.51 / 7.52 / 7.52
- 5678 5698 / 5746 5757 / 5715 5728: -0.3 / 7.6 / 7.77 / 7.69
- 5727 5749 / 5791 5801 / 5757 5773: -0.2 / 7.79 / 7.64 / 7.72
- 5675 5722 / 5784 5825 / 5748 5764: -0.5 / 7.53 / 7.62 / 7.58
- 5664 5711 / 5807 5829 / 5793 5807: -0.3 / 7.54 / 7.53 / 7.54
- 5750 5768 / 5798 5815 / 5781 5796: 0.2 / 7.83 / 7.62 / 7.7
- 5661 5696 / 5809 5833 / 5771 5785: 0.0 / 7.57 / 7.53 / 7.54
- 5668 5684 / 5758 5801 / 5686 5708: 0.2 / 7.62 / 7.68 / 7.63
